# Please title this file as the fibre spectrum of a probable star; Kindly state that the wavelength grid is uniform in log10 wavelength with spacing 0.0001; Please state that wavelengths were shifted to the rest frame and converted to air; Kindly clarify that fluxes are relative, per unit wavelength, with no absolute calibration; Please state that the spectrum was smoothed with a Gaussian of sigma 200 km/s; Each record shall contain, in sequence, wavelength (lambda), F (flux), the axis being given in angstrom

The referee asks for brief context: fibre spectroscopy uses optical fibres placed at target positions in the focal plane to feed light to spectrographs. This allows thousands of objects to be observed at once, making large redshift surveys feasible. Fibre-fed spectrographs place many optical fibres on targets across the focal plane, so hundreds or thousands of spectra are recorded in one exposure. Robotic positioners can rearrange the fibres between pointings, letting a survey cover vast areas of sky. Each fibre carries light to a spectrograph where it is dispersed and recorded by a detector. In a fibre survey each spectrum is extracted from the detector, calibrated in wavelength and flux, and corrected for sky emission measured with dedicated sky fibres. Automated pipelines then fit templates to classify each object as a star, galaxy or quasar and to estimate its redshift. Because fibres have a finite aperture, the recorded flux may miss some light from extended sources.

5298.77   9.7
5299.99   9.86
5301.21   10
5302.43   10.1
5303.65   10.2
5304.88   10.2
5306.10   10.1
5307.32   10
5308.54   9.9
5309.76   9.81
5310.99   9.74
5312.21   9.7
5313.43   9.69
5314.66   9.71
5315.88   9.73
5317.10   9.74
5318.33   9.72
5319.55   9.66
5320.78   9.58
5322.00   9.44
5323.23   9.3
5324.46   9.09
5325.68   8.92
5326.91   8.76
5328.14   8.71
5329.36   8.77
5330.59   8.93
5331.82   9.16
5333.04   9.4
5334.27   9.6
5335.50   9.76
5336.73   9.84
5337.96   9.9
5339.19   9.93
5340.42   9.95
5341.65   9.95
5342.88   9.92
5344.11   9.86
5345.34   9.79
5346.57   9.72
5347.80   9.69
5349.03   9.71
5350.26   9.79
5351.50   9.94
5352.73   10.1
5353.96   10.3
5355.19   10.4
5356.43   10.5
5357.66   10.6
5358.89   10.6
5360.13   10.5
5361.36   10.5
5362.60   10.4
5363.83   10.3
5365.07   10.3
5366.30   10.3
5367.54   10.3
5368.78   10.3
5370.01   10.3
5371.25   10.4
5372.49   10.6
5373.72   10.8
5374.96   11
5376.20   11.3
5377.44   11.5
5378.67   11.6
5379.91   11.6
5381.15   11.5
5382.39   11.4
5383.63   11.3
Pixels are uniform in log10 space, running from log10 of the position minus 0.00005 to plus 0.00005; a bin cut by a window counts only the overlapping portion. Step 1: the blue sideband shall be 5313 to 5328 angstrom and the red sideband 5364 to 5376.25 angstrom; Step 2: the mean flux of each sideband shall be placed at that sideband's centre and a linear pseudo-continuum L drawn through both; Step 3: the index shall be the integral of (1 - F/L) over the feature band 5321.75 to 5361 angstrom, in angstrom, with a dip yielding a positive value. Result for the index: 0.63 angstrom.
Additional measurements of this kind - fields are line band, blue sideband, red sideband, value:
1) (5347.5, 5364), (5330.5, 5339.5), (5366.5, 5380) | 0.0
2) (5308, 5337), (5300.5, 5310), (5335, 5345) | 1.5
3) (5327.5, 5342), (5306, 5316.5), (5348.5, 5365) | 0.8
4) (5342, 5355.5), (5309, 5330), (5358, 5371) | 0.2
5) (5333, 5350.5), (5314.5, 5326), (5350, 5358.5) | 0.3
